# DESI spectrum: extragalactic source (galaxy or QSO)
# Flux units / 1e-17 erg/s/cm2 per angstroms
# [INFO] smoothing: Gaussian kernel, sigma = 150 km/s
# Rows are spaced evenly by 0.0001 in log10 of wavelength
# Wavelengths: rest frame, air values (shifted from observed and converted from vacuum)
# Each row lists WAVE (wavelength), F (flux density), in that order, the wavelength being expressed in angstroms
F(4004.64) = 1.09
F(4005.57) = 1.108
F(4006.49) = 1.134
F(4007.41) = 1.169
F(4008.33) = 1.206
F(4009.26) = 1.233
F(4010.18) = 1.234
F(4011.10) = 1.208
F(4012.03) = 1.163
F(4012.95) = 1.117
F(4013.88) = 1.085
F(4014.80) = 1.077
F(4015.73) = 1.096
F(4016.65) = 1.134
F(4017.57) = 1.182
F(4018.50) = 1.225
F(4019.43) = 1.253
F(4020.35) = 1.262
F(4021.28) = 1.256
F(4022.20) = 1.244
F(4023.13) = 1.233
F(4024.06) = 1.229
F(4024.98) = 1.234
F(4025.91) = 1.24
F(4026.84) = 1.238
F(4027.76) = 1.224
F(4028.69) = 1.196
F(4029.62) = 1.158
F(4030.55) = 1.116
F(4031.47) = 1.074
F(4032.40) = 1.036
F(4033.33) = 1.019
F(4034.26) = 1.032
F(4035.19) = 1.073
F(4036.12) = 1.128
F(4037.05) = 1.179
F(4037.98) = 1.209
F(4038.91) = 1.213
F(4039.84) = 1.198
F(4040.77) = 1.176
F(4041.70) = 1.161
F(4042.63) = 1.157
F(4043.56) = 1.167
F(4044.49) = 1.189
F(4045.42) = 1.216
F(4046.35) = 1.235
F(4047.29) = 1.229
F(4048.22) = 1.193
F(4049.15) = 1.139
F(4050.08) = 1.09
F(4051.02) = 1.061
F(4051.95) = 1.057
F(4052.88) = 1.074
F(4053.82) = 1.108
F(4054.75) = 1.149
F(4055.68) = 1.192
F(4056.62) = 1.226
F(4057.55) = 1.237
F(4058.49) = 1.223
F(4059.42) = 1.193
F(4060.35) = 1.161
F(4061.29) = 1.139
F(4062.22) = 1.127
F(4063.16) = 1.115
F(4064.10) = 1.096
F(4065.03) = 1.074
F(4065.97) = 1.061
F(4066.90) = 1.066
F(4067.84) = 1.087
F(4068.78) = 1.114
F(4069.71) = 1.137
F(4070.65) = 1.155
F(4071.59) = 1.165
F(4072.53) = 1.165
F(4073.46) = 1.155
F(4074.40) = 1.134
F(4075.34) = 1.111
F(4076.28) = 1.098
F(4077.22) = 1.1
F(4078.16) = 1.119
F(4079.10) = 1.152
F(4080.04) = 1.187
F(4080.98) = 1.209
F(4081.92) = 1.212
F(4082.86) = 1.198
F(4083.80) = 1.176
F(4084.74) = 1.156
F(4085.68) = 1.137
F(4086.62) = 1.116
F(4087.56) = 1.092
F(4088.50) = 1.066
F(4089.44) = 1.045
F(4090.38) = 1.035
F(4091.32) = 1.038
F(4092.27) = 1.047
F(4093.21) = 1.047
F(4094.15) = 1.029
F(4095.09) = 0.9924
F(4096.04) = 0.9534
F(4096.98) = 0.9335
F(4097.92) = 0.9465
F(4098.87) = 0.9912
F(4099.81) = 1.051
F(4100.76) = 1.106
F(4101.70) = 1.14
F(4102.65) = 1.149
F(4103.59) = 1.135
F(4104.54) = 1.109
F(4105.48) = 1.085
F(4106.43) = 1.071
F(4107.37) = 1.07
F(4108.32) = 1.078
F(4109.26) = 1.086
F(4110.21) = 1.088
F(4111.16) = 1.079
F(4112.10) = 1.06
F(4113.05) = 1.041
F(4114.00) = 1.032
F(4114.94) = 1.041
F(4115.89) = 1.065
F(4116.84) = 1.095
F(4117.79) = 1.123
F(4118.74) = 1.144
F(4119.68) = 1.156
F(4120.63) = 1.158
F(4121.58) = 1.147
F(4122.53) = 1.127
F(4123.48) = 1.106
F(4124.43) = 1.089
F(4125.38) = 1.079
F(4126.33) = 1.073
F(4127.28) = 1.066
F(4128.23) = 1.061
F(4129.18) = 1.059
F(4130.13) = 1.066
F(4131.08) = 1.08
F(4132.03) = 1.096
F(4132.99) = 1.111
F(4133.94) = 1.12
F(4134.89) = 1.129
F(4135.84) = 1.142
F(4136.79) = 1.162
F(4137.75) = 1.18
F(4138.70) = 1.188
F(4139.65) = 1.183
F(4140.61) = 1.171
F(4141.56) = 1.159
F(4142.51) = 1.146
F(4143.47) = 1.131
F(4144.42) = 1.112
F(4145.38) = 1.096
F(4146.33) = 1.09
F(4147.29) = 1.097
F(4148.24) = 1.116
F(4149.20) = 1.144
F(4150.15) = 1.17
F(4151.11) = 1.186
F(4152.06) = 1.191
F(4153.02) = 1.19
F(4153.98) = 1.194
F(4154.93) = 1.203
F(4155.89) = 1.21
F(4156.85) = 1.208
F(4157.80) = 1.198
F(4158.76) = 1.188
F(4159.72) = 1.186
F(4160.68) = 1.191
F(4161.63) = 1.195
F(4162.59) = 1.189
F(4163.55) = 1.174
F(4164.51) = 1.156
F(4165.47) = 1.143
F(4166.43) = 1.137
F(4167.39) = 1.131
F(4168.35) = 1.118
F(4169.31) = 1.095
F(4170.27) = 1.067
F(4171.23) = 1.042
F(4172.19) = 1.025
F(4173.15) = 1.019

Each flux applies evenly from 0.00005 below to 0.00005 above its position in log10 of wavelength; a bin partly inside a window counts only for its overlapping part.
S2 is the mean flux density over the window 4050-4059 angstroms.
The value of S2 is 1.14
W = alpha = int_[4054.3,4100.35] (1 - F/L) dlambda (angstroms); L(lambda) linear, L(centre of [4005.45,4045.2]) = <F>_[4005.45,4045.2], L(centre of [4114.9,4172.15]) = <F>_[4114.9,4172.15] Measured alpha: 1.76 angstroms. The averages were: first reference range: 1.17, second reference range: 1.13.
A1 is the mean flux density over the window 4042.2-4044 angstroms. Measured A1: 1.16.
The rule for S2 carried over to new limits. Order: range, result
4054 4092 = 1.13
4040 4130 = 1.11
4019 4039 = 1.17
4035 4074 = 1.15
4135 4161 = 1.16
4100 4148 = 1.11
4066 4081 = 1.13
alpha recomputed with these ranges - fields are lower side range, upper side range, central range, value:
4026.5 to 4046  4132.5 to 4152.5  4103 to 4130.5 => 1.3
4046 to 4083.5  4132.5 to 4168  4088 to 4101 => 1.5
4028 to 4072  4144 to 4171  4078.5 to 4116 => 2.1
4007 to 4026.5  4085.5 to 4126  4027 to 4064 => 0.1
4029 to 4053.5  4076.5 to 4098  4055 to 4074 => -0.5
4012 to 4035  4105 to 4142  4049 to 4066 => 0.1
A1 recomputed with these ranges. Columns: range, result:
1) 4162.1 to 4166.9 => 1.16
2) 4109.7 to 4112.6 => 1.07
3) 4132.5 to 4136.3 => 1.12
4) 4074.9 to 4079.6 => 1.12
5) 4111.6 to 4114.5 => 1.05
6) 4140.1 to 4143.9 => 1.15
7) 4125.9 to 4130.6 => 1.07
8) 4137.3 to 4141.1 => 1.18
